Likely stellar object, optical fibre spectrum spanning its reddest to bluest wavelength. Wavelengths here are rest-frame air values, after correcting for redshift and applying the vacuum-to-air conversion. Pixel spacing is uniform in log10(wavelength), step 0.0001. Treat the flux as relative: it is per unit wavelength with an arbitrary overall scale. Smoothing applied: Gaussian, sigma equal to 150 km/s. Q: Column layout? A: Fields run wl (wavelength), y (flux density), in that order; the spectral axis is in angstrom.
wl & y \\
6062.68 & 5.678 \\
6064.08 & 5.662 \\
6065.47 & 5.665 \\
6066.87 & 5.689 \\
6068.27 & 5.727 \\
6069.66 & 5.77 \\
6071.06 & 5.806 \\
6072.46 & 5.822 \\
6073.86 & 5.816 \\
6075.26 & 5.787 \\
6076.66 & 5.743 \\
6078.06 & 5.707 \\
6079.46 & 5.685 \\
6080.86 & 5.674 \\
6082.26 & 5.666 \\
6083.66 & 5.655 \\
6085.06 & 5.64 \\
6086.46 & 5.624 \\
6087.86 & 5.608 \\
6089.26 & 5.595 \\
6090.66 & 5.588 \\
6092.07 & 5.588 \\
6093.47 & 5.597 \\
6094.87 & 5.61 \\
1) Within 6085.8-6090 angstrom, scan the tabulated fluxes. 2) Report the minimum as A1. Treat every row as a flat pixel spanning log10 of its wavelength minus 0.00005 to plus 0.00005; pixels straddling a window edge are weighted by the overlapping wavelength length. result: 5.595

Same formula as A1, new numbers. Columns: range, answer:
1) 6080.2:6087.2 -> 5.624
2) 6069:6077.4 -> 5.743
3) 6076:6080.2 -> 5.685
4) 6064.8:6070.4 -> 5.665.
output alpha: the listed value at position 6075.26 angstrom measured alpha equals 5.787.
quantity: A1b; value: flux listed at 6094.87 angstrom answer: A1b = 5.61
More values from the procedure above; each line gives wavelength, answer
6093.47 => 5.597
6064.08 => 5.662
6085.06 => 5.64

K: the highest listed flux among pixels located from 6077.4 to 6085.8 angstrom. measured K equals 5.707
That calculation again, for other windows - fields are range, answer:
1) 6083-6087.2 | 5.655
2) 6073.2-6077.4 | 5.816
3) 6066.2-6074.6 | 5.822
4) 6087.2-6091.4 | 5.608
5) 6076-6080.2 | 5.743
